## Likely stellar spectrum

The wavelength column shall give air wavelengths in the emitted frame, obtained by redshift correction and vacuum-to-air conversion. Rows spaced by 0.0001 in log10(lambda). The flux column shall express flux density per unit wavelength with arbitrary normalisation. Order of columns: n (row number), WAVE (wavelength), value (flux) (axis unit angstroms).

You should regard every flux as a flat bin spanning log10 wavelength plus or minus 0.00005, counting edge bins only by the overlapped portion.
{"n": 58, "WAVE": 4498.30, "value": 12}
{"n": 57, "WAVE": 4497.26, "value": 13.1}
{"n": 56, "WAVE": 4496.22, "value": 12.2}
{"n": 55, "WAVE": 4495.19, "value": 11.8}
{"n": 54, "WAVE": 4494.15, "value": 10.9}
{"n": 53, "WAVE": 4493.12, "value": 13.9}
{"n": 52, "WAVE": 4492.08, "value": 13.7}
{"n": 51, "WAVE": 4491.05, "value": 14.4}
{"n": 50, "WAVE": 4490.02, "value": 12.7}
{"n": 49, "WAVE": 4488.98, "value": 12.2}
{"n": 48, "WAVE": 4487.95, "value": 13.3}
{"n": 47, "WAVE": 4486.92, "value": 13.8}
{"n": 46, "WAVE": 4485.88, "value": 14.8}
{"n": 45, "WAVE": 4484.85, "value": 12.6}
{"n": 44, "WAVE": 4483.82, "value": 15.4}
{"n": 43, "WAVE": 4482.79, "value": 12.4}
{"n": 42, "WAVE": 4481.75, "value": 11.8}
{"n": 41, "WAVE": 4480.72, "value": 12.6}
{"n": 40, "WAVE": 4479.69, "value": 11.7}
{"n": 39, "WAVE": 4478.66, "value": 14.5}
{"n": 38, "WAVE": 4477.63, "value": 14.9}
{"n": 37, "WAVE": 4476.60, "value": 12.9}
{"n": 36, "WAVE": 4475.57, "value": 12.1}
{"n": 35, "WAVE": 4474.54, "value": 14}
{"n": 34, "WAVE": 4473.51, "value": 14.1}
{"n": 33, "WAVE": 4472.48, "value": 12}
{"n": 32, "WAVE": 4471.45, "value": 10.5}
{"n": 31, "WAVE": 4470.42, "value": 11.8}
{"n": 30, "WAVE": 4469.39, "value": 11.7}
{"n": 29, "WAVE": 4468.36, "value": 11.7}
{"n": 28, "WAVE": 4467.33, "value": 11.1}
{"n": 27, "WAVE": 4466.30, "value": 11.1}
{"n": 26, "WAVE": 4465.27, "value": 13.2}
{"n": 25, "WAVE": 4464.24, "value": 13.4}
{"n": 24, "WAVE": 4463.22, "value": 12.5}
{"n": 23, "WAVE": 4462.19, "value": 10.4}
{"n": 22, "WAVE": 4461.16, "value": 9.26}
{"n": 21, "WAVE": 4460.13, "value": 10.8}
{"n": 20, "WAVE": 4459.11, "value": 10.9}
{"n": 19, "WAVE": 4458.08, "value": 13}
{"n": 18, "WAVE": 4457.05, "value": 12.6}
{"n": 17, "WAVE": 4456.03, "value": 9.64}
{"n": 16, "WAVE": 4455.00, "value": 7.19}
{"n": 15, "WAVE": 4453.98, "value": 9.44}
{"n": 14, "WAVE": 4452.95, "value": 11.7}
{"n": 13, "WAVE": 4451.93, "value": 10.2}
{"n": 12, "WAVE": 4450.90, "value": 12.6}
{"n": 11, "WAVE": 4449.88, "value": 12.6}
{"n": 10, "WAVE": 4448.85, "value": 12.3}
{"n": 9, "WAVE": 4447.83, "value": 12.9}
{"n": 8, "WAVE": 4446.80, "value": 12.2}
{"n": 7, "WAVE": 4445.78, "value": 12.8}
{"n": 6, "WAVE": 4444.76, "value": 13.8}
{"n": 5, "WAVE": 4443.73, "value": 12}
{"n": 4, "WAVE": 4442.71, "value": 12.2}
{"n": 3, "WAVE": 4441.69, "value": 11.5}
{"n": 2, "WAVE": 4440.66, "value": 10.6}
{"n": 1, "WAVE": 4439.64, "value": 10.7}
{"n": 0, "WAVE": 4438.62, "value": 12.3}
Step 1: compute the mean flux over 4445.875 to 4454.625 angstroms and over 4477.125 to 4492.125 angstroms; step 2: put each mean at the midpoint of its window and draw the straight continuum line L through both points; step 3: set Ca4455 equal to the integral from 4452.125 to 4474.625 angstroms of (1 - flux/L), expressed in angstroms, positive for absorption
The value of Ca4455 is 1.78 angstroms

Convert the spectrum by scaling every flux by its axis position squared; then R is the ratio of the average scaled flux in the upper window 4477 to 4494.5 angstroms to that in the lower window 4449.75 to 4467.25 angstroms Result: 1.2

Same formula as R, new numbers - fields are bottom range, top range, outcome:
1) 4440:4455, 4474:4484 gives 1.14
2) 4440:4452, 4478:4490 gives 1.10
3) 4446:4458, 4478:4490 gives 1.18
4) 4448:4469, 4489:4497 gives 1.15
